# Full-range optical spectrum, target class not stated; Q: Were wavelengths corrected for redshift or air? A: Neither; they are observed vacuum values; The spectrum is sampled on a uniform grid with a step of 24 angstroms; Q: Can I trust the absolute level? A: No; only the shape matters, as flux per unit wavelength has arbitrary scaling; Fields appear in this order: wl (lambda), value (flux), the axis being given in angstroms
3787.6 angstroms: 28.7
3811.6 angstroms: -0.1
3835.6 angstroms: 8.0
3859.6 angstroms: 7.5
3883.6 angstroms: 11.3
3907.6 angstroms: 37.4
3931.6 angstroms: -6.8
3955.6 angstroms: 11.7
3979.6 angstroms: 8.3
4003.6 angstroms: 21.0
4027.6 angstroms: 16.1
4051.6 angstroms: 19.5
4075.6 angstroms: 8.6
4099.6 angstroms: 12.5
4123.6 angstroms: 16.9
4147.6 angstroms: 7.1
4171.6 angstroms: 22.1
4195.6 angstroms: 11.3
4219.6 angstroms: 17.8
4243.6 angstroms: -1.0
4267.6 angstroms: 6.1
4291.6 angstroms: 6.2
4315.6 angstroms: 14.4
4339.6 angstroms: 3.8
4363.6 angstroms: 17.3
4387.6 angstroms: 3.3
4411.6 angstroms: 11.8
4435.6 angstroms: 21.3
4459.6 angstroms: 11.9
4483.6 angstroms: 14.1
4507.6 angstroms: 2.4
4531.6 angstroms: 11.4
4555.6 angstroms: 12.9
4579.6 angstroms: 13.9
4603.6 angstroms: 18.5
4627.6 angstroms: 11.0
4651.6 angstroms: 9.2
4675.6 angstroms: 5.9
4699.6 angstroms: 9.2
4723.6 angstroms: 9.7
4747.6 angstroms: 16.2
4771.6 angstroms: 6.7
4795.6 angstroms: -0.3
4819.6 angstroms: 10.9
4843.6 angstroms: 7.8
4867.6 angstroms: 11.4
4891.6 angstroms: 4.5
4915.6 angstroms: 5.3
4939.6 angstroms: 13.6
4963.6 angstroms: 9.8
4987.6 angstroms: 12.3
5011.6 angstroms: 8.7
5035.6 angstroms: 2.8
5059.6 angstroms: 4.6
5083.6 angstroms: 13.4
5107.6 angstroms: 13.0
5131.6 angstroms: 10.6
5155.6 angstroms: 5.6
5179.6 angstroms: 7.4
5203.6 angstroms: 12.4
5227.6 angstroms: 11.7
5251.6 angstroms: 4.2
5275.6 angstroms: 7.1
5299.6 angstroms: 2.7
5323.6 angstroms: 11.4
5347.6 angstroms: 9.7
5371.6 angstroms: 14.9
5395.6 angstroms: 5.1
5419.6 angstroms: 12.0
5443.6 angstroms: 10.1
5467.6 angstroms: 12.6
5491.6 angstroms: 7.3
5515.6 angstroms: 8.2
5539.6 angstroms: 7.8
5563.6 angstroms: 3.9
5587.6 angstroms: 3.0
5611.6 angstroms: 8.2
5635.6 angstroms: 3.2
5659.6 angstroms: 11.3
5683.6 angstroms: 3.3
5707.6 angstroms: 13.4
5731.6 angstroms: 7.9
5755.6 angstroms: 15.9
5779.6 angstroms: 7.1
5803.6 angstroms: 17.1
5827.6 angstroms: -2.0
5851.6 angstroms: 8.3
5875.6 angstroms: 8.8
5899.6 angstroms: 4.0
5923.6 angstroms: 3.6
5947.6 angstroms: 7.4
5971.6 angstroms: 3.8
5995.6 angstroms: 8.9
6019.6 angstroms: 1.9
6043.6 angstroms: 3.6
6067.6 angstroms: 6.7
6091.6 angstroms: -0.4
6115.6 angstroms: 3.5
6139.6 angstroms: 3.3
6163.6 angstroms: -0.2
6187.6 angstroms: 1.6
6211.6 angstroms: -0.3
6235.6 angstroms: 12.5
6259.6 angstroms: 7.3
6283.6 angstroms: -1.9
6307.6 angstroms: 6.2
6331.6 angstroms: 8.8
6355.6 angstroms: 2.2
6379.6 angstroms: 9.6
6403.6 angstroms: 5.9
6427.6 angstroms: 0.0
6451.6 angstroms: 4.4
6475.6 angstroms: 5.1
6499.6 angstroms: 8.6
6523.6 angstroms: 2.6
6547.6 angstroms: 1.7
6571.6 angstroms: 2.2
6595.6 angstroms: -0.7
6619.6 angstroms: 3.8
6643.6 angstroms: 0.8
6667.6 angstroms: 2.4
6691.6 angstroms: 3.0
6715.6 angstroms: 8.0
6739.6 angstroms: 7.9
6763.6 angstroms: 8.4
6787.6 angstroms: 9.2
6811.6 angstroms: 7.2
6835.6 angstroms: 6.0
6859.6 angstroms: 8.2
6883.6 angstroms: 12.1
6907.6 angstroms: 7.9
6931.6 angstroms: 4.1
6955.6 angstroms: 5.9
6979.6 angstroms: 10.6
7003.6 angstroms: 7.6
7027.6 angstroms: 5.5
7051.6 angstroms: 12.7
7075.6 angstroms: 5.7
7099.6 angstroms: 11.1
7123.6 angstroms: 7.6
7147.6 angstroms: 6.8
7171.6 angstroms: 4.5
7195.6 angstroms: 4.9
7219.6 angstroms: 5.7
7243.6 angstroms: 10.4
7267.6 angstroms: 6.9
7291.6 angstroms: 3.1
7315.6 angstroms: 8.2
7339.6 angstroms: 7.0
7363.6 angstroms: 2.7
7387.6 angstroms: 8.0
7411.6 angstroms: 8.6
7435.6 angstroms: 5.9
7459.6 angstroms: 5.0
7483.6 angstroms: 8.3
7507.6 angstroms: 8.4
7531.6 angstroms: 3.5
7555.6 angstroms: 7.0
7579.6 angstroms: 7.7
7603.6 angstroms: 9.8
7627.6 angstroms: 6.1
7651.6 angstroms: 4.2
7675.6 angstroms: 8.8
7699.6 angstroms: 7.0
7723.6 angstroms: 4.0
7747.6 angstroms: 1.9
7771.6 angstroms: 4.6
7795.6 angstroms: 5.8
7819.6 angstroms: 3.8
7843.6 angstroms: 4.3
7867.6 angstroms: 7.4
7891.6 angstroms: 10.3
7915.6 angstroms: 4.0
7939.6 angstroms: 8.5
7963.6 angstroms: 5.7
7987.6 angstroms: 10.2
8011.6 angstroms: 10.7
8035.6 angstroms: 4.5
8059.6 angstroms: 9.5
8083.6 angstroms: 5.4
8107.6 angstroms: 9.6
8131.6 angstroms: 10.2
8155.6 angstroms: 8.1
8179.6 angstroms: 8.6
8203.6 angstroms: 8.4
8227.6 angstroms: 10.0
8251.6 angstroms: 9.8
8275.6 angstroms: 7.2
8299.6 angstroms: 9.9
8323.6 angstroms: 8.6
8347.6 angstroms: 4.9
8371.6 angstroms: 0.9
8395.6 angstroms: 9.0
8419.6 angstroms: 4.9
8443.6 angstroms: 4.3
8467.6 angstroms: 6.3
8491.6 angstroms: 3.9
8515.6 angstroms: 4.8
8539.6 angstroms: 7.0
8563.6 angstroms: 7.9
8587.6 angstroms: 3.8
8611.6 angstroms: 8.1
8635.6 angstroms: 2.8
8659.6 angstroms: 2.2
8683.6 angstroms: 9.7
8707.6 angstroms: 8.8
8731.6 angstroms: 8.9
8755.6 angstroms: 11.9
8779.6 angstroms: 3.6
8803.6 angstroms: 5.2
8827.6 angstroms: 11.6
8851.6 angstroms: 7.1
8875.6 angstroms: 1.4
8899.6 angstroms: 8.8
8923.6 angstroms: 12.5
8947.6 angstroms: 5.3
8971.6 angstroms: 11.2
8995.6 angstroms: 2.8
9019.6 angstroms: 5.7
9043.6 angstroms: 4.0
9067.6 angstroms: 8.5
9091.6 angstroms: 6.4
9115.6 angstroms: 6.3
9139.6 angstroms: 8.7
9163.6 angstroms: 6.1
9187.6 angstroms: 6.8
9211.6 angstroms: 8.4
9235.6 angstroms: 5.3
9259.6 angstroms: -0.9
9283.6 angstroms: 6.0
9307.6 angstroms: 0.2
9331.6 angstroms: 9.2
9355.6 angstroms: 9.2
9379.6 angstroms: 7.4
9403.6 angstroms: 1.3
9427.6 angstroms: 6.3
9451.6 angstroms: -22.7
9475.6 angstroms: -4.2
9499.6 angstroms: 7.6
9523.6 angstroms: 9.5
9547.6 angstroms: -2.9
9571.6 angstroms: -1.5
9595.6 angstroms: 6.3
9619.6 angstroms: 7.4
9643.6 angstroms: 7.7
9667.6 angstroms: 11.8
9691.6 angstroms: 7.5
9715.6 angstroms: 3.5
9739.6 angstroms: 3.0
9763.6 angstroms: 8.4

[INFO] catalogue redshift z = 0.67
